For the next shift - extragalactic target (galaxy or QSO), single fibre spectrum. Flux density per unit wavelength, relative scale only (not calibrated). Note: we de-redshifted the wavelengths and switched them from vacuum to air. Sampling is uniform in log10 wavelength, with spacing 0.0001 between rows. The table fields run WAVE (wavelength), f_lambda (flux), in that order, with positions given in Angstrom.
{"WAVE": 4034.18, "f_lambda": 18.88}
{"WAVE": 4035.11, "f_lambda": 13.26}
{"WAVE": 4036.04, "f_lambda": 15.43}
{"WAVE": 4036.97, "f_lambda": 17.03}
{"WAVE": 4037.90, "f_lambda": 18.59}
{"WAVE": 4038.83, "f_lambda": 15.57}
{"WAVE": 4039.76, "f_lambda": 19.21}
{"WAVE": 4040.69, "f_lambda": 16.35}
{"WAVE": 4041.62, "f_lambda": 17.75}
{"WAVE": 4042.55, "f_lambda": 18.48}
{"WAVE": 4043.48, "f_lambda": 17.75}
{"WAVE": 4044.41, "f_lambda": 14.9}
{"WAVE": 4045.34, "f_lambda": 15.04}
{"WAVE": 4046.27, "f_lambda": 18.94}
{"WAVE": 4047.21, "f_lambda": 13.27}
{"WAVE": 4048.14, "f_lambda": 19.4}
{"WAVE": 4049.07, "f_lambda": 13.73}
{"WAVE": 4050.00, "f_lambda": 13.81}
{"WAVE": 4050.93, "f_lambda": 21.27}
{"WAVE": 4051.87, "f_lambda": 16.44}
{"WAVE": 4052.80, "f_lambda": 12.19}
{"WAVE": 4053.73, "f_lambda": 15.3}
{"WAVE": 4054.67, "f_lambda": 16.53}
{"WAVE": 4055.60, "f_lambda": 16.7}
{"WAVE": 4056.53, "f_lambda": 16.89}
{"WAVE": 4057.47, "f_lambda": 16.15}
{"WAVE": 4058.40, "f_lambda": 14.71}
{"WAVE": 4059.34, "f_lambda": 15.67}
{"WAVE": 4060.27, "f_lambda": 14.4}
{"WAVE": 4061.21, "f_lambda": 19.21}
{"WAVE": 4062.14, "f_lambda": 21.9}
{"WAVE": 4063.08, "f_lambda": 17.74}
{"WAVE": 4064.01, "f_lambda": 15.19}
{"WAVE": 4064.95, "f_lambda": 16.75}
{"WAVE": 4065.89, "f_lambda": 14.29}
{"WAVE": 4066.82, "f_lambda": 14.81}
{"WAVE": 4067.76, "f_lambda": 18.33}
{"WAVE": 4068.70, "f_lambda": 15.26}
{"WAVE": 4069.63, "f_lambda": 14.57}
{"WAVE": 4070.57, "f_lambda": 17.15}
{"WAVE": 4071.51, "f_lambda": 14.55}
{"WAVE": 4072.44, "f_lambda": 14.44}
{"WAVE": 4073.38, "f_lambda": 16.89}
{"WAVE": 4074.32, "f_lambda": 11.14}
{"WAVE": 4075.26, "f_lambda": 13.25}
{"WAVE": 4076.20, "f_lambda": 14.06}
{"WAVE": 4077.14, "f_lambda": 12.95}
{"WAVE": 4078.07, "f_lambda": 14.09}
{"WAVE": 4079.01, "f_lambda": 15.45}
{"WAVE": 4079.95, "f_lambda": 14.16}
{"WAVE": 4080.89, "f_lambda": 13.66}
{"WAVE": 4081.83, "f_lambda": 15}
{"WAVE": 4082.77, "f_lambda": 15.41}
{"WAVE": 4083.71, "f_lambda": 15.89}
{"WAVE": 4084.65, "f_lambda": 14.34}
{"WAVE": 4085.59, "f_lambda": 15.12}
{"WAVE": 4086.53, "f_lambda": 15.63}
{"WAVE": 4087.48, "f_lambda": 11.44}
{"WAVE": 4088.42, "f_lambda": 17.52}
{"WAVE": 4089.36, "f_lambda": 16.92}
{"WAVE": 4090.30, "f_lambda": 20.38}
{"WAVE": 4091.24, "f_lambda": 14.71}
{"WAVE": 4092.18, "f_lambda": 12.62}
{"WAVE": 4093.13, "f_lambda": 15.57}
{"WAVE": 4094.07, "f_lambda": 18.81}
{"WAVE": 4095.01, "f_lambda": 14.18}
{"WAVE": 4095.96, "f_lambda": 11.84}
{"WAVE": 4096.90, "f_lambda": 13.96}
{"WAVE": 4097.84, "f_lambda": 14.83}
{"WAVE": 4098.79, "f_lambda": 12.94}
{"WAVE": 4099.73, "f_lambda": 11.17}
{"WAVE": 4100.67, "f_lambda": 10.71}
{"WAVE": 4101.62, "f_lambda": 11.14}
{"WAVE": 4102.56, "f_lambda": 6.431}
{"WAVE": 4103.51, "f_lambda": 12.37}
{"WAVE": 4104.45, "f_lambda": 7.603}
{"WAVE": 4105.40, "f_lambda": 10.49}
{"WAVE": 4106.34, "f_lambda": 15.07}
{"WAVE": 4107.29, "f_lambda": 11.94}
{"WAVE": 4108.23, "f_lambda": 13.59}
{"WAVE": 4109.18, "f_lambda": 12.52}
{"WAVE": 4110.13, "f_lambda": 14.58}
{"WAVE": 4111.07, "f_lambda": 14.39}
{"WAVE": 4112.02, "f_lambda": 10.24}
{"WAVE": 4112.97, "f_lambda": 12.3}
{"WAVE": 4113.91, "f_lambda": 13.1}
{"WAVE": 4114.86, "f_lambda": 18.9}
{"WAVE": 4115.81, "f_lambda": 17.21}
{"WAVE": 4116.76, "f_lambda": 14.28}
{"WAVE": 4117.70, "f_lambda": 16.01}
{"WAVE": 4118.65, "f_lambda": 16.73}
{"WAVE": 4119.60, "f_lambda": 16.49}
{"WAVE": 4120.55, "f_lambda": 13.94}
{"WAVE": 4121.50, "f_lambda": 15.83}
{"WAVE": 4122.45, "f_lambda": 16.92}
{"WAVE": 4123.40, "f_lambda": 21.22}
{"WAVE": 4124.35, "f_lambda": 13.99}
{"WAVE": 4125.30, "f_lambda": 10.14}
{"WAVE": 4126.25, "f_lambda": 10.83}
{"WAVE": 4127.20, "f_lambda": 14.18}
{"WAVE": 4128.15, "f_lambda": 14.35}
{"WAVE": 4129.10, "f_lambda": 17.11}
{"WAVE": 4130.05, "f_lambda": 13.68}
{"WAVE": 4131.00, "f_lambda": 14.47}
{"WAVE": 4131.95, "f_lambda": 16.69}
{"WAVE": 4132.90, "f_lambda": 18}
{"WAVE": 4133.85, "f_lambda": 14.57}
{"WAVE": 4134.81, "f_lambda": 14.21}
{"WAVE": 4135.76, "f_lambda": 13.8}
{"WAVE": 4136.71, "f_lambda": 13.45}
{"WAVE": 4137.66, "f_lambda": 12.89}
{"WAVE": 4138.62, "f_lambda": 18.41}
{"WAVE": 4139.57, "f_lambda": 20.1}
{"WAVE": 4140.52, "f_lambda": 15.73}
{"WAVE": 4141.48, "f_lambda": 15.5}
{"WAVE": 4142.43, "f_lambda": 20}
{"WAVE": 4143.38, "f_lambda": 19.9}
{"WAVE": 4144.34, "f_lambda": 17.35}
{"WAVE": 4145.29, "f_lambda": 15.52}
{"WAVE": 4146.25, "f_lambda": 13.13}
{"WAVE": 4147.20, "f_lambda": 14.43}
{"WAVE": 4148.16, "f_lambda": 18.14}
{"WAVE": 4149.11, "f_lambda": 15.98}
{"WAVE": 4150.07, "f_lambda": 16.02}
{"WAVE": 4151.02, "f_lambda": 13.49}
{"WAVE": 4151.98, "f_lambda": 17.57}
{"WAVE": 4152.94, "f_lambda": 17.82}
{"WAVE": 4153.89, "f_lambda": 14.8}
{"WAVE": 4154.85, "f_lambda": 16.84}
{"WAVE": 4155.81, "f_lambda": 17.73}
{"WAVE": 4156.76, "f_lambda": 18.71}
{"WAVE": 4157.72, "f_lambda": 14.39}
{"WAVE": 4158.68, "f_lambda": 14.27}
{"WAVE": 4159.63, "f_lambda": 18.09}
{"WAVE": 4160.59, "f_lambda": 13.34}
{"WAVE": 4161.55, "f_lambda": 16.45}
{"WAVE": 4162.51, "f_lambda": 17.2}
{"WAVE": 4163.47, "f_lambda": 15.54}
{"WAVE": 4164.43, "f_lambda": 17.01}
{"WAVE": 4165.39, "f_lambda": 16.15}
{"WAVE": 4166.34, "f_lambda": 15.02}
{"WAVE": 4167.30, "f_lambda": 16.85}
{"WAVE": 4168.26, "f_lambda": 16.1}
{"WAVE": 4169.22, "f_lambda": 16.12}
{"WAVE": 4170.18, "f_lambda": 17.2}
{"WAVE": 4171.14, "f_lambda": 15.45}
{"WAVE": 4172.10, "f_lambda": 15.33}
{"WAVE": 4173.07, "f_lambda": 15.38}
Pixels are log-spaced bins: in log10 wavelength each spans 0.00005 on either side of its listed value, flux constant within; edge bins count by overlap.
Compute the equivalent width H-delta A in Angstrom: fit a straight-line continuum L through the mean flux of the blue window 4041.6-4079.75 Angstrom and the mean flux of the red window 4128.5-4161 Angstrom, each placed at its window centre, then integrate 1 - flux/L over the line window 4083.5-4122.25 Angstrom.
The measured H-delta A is 4.8 Angstrom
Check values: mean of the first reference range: 15.9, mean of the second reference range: 16.1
